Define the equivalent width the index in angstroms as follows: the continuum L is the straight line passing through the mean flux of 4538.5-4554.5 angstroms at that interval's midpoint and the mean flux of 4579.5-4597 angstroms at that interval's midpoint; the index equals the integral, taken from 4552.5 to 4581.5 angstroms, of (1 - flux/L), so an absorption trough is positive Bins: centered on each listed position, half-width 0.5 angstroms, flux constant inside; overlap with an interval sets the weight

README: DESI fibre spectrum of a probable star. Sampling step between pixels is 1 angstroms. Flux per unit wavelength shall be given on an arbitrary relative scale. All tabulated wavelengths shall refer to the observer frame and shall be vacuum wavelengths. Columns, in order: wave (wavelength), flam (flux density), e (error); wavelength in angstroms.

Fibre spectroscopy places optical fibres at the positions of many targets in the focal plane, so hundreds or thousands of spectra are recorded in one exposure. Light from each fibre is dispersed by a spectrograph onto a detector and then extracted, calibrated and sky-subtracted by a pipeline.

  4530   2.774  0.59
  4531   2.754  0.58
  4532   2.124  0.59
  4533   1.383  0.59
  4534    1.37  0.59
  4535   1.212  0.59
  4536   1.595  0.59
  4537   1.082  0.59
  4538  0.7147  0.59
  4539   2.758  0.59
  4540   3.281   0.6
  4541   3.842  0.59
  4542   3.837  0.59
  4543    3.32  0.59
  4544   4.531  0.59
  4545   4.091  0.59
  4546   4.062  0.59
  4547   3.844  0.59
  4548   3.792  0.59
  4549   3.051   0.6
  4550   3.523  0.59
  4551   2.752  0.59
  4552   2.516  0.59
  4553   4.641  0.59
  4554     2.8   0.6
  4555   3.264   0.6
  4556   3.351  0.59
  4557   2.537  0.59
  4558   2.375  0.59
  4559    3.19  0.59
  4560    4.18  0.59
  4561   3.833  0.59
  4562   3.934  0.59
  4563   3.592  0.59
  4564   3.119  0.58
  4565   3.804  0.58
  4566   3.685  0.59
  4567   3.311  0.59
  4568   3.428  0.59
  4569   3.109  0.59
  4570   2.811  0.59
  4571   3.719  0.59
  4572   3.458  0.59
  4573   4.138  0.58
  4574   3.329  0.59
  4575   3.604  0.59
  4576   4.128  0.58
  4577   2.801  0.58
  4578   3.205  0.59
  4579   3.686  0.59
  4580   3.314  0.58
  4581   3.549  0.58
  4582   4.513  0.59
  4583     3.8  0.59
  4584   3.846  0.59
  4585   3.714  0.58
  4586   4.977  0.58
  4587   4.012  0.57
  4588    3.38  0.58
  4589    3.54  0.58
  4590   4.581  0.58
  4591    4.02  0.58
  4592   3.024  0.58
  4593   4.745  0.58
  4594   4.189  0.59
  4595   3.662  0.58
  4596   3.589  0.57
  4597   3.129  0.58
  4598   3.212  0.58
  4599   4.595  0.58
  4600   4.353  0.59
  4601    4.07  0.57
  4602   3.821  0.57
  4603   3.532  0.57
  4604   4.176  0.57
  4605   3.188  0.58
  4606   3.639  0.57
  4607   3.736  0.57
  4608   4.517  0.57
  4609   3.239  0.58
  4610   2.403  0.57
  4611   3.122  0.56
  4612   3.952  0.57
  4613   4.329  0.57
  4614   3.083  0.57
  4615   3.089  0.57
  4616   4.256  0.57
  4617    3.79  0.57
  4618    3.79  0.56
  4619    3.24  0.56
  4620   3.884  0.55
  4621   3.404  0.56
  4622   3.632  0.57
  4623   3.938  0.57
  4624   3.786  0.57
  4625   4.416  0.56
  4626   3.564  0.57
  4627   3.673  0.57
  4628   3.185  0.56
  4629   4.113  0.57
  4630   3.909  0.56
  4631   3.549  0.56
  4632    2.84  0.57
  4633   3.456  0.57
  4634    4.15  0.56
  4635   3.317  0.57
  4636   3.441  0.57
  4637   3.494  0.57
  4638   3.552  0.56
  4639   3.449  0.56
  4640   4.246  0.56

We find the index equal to 2.1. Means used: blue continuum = 3.54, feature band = 3.44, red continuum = 3.89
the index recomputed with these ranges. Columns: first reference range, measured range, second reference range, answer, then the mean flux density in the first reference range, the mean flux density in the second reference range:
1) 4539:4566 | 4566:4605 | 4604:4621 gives -2.0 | 3.49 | 3.59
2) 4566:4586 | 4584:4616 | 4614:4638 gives -1.4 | 3.59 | 3.63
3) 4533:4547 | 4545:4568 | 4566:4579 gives -2.6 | 2.74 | 3.44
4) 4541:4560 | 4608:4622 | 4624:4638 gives 0.2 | 3.45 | 3.63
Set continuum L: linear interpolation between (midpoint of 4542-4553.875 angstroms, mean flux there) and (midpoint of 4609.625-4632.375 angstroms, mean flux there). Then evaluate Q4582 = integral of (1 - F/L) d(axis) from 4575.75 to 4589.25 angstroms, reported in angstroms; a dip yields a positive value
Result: -0.5 angstroms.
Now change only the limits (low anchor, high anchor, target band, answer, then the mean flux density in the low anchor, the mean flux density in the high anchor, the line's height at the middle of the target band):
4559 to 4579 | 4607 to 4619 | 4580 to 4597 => -1.7 angstroms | 3.53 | 3.59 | 3.56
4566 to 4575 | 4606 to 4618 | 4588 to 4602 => -1.4 angstroms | 3.44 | 3.6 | 3.54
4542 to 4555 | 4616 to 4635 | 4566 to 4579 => 0.6 angstroms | 3.57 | 3.69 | 3.61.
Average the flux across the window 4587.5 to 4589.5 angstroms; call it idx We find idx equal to 3.46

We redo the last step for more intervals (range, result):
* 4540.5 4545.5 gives 3.92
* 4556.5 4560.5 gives 3.07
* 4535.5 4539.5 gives 1.54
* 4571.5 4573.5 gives 3.8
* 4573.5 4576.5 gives 3.69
